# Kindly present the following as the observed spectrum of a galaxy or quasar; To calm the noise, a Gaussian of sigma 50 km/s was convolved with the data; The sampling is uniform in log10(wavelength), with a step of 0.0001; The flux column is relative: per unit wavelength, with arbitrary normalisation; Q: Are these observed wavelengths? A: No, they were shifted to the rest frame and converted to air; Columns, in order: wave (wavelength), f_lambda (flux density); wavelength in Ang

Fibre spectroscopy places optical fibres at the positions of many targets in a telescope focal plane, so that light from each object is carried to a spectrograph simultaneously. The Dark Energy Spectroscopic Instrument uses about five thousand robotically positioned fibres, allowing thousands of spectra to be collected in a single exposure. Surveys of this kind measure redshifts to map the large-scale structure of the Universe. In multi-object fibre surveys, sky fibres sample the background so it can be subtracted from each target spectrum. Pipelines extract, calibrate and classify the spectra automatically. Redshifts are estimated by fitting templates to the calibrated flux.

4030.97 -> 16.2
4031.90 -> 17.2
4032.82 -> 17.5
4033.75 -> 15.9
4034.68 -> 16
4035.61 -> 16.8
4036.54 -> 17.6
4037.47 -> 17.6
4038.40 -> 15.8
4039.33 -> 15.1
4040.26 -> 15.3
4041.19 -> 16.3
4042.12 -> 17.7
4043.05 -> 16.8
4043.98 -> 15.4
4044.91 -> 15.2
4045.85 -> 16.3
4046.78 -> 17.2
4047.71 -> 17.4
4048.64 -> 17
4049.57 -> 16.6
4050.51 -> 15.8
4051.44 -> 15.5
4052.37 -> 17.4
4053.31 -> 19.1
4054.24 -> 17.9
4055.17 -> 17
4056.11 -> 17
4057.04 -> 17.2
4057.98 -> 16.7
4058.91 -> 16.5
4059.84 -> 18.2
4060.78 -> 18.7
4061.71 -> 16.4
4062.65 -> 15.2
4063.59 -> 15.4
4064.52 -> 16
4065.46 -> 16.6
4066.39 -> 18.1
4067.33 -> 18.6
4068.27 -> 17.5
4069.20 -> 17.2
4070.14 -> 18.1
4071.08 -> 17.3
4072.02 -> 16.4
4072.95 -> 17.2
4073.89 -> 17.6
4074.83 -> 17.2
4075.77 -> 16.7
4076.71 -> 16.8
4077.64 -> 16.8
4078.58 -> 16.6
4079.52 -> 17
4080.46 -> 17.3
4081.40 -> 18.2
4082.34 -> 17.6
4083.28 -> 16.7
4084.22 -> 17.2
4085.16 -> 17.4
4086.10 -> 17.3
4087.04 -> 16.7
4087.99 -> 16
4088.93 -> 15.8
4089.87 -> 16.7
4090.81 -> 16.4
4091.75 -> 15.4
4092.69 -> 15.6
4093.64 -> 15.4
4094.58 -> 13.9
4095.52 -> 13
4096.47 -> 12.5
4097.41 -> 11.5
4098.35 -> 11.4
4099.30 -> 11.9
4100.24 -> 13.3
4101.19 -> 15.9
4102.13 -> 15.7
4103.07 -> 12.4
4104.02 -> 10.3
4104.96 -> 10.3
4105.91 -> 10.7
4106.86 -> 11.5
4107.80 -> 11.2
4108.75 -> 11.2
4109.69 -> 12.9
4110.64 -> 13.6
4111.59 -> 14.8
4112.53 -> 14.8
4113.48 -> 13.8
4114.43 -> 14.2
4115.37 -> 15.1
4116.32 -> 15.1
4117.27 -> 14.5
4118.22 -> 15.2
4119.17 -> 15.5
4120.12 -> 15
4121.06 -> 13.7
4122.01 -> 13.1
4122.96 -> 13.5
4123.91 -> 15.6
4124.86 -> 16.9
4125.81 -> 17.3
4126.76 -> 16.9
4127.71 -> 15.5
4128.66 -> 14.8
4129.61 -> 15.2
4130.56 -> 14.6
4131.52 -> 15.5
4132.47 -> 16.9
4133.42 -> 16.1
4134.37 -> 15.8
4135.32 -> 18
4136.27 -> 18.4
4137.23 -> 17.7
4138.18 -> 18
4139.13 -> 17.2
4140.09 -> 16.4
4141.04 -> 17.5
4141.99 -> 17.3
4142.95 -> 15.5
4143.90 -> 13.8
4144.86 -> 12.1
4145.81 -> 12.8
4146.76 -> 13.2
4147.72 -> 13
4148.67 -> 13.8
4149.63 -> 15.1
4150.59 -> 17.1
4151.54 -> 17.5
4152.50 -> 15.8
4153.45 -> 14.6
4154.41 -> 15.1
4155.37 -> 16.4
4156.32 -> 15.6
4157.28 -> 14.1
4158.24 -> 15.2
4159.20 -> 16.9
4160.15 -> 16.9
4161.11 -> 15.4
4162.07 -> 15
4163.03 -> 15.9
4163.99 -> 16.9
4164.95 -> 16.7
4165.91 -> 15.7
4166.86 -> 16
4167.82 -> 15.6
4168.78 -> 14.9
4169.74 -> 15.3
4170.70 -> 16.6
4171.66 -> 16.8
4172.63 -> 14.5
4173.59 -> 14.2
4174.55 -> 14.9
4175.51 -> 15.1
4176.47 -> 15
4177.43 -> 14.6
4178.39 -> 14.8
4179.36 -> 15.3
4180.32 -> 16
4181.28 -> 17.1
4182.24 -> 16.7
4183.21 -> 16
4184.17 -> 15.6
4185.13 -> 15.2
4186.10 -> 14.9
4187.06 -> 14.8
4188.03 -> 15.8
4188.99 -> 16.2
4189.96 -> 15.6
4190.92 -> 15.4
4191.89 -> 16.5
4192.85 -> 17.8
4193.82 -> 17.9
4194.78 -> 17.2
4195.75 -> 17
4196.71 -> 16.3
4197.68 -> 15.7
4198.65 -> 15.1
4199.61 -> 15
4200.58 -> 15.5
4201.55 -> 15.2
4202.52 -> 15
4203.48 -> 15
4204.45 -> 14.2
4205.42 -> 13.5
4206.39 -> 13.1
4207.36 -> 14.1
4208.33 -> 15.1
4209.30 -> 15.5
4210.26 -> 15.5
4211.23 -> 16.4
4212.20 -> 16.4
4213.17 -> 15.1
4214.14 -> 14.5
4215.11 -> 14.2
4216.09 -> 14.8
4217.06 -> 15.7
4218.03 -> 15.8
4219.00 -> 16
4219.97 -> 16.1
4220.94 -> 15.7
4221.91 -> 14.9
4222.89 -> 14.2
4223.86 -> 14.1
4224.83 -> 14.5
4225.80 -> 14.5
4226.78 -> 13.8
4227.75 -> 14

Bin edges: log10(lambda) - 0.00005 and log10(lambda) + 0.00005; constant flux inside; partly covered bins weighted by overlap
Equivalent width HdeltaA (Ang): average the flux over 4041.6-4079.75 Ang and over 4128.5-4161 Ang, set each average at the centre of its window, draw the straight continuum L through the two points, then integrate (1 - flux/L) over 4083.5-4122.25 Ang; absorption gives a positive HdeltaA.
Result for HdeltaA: 5.3 Ang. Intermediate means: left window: 17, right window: 15.7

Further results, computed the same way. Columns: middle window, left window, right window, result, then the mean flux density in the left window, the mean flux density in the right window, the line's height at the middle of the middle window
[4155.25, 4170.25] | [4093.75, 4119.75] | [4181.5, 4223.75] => -1.3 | 13.2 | 15.5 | 14.5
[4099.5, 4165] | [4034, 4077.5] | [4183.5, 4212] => 4.8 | 16.9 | 15.5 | 16.1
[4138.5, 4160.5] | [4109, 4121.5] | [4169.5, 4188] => -0.6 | 14.4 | 15.4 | 15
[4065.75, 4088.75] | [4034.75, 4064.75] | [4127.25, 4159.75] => -1.1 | 16.7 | 15.7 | 16.4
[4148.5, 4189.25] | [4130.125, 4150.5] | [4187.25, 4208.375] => 0.0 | 15.7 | 15.5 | 15.6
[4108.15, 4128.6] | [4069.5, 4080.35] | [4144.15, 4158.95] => 1.4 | 17.1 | 14.8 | 15.8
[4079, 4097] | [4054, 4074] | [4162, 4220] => 0.8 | 17.1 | 15.5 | 16.8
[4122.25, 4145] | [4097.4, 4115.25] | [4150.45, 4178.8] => -3.3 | 12.8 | 15.6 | 14.1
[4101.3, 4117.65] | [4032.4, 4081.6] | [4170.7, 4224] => 3.2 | 16.9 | 15.4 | 16.3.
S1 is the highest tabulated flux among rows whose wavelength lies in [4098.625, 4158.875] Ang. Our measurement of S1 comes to 18.4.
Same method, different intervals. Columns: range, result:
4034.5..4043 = 17.7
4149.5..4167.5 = 17.5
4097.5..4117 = 15.9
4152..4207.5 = 17.9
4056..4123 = 18.7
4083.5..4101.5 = 17.4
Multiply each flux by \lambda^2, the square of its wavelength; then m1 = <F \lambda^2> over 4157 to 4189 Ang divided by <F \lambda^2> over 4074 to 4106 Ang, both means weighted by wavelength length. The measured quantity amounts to 1.1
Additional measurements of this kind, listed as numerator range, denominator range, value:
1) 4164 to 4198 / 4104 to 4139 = 1.10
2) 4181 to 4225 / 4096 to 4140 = 1.11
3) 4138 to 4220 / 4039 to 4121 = 1.04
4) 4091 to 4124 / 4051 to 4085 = 0.80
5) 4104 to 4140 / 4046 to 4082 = 0.89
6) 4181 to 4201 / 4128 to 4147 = 1.04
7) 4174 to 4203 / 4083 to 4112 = 1.18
